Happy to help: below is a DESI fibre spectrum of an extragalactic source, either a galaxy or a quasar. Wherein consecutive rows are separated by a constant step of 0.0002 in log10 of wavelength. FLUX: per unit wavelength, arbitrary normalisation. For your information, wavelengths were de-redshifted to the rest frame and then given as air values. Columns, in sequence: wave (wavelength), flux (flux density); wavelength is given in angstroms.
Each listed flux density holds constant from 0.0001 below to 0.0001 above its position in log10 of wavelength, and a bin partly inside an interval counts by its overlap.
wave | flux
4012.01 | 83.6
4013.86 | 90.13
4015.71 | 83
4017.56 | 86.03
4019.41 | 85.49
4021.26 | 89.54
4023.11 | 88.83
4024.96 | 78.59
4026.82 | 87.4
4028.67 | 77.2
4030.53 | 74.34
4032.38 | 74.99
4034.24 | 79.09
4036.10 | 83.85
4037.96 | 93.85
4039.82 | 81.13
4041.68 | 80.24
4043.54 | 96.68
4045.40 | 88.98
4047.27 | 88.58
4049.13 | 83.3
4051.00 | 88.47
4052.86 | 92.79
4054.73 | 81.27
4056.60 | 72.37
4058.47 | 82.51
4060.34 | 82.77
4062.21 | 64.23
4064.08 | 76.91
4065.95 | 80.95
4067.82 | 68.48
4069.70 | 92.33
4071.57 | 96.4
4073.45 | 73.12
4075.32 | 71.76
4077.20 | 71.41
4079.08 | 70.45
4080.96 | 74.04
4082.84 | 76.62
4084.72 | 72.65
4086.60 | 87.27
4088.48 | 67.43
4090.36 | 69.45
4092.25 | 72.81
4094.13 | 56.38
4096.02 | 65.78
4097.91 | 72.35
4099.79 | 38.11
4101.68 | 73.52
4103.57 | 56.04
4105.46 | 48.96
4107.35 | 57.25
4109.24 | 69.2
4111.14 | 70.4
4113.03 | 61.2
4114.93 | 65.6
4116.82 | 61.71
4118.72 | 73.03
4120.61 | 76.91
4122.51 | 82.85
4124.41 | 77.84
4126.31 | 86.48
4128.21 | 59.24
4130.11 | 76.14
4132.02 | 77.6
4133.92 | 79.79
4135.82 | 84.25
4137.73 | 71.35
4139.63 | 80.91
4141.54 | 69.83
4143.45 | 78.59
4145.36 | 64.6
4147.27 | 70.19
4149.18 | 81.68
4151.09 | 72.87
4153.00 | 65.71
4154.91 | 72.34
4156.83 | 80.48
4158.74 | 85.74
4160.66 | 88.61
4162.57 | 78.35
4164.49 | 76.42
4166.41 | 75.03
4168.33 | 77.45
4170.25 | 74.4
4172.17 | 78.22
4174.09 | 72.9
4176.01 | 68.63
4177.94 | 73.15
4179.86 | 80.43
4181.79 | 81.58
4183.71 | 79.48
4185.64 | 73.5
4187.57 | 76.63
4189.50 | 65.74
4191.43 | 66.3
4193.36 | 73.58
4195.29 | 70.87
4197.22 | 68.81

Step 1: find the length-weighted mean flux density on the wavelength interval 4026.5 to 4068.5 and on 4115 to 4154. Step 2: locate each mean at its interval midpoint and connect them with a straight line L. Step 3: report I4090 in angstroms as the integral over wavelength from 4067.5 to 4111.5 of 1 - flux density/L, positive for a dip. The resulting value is 4.9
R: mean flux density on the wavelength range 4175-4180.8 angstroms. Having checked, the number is 74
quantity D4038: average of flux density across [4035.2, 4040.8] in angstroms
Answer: 86.2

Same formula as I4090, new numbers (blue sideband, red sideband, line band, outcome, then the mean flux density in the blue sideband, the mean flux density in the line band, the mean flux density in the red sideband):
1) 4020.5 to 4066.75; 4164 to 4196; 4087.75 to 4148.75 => 6.8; 82.7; 69.4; 74.4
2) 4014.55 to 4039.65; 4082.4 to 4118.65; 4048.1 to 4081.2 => -2.3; 83.3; 79.2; 65.4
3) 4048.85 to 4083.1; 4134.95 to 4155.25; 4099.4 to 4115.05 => 3.2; 78.9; 60.5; 73.8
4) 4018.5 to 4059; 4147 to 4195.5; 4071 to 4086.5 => 1.1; 84.1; 75.9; 75.5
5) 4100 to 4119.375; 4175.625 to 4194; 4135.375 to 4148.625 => -1.3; 62.6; 74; 74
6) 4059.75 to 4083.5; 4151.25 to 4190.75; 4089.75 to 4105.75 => 3.1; 76.8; 61.8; 76.1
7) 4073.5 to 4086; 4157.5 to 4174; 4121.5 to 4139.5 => -0.2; 73.3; 77.4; 79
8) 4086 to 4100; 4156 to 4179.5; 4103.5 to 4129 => 0.9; 67.2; 68.1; 77.5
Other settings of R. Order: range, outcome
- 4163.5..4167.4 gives 75.7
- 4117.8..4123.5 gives 77.7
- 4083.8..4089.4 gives 75.9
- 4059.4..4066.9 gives 76.3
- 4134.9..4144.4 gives 76.9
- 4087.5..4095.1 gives 66.6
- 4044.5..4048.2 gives 88.7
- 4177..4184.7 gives 78.7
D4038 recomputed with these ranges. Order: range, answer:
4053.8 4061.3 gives 79.6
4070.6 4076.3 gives 80.5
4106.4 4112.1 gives 65.6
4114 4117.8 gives 63.7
